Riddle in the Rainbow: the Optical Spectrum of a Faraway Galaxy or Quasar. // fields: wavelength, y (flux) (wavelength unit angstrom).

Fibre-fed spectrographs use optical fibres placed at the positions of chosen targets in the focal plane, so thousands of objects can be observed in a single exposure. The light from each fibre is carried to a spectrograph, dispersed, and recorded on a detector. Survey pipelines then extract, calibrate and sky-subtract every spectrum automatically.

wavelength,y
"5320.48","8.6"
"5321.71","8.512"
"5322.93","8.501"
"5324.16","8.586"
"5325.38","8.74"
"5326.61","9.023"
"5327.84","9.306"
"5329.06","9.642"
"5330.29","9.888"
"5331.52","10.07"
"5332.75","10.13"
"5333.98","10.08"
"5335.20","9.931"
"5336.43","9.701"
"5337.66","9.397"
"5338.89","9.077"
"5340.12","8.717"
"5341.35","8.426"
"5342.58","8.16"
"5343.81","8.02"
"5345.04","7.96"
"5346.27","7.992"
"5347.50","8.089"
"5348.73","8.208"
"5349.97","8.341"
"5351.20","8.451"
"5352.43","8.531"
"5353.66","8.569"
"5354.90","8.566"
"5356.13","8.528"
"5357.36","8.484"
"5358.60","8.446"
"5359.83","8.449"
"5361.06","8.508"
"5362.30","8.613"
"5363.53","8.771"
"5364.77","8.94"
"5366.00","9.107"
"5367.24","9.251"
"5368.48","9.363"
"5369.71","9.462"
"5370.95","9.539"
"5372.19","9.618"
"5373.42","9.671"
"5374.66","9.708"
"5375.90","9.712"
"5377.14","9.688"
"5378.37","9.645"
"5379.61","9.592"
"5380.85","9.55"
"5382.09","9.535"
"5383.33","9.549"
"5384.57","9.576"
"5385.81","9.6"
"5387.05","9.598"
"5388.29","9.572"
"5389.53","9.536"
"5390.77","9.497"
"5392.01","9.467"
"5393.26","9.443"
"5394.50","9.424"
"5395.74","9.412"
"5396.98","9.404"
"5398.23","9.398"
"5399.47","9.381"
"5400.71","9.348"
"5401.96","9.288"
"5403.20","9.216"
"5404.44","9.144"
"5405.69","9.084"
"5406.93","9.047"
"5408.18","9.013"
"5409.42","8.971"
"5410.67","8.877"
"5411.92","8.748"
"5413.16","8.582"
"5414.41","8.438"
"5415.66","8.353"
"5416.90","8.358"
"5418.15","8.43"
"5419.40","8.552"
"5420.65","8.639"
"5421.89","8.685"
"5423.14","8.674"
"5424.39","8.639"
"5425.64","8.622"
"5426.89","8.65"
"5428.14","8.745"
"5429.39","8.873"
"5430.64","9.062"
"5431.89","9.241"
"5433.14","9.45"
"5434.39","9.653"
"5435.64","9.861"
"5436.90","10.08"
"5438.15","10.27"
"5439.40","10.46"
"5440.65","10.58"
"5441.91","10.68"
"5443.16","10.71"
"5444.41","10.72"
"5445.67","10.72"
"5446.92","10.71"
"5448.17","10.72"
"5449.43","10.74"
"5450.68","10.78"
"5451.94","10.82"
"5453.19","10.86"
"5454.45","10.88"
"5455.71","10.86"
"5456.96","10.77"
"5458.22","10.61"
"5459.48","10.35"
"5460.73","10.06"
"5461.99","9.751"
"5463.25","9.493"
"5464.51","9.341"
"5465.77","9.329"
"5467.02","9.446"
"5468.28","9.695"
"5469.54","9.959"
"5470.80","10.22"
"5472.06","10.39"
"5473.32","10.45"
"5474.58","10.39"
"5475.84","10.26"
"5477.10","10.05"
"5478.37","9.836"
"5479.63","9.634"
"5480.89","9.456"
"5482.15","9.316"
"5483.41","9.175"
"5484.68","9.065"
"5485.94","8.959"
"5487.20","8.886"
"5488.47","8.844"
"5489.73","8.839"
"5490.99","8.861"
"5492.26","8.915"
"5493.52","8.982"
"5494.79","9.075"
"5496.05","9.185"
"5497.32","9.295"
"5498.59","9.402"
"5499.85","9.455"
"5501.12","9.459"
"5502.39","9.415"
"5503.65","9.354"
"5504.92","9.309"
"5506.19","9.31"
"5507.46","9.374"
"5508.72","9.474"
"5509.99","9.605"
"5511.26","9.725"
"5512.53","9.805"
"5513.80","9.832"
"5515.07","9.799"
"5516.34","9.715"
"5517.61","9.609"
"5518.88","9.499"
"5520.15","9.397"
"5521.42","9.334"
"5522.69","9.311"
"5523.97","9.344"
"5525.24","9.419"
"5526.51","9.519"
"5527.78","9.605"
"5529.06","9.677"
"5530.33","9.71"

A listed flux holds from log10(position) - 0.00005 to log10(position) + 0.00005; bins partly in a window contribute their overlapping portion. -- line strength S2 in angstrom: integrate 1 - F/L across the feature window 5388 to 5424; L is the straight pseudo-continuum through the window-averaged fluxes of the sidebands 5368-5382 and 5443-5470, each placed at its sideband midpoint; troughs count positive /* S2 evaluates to 3.1 angstrom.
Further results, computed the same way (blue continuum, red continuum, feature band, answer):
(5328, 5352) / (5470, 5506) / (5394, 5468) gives -2.5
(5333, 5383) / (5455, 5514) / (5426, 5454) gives -2.1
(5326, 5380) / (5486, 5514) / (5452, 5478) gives -2.7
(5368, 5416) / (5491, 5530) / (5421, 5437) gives 0.5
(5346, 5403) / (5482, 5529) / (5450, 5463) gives -1.8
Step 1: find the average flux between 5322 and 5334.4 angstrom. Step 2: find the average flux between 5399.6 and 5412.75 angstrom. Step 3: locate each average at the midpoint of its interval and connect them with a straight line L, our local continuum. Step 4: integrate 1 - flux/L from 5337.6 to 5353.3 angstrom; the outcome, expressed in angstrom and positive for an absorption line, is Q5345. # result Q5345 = 1.6 angstrom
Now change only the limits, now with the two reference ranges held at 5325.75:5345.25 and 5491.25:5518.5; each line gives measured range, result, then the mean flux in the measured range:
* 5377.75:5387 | -0.3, 9.58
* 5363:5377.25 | -0.2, 9.39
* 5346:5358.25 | 1.1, 8.38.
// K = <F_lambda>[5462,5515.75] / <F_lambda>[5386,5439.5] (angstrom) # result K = 1.04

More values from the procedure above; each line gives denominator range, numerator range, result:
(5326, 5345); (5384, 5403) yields 1.02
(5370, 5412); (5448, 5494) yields 1.05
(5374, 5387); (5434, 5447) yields 1.08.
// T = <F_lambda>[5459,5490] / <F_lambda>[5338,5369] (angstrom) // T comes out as 1.1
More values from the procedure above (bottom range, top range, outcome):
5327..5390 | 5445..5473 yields 1.13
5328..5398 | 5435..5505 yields 1.08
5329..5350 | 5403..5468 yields 1.07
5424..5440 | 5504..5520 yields 1.02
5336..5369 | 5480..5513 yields 1.08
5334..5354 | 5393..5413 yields 1.06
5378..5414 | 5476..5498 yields 0.99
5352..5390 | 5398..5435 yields 0.97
